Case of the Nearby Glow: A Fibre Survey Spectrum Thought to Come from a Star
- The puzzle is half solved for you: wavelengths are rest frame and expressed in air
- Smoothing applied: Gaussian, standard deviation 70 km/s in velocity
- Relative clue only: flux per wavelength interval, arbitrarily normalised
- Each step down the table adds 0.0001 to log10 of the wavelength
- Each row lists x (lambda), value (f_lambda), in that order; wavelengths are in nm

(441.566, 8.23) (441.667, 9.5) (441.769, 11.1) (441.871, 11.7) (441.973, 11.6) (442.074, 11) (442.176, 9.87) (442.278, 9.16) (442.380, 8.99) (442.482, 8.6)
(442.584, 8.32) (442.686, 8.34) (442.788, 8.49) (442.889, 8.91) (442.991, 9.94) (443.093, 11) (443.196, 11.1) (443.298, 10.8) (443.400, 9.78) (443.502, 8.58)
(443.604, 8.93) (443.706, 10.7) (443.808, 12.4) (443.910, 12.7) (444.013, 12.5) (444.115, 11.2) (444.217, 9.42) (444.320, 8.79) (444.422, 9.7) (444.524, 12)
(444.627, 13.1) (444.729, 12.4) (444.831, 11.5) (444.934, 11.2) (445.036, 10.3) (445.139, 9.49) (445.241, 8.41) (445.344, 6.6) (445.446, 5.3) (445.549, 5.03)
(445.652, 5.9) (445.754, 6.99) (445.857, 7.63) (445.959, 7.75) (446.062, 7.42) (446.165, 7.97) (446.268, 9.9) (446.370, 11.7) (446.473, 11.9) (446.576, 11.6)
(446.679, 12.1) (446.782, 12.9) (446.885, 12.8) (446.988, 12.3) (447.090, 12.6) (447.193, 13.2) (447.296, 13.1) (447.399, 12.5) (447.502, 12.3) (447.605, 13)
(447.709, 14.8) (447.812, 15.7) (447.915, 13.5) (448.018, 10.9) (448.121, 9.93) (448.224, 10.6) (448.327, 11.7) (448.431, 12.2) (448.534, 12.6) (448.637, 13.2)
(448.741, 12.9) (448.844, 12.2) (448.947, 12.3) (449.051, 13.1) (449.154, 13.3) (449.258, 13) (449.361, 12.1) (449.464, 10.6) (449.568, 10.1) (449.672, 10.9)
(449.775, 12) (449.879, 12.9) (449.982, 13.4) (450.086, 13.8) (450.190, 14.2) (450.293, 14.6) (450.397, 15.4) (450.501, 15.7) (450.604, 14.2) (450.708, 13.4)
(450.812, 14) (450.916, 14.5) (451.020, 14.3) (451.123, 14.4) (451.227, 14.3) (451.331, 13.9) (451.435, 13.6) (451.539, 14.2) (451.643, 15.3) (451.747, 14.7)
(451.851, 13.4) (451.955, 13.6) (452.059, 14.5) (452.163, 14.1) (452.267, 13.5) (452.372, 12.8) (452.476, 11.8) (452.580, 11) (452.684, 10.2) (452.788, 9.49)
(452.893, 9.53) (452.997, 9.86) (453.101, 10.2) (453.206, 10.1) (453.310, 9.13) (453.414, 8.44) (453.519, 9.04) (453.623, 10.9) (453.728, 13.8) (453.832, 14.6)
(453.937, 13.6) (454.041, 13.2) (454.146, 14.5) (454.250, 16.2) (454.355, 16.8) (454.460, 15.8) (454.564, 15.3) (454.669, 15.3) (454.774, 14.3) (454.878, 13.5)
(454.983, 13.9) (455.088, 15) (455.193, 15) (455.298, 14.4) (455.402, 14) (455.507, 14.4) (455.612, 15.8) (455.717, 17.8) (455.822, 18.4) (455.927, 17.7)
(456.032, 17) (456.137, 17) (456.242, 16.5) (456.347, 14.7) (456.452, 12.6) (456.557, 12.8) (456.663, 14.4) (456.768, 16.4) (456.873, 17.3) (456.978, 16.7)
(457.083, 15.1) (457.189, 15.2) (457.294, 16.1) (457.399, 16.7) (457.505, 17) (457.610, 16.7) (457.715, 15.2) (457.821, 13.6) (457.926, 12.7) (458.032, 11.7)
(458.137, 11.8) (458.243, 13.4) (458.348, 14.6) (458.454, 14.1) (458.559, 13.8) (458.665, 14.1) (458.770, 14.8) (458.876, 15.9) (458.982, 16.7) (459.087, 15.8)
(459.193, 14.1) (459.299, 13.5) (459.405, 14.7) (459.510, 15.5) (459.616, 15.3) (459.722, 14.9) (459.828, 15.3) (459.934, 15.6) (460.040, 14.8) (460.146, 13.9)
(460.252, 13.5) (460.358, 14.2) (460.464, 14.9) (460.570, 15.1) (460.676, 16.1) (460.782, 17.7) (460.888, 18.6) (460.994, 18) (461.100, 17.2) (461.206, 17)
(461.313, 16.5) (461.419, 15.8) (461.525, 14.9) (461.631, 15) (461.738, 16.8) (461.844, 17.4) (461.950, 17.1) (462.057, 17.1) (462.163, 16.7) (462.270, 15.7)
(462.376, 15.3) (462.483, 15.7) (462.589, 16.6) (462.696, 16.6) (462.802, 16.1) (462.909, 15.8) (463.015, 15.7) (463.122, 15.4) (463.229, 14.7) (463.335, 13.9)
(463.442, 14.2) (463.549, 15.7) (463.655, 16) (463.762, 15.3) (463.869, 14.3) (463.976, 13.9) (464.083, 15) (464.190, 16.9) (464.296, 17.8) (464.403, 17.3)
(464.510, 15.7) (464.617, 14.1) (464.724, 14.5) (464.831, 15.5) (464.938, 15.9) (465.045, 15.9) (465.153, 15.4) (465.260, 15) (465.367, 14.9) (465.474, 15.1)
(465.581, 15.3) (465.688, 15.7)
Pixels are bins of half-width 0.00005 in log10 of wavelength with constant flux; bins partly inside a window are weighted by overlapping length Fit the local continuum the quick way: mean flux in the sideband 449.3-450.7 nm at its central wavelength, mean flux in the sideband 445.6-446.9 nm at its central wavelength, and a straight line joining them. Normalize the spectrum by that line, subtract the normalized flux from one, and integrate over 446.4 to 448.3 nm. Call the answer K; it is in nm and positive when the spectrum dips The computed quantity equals -0.34 nm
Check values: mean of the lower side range 9.65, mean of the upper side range 13.1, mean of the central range 12.5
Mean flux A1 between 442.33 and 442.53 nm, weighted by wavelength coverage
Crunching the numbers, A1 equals 8.79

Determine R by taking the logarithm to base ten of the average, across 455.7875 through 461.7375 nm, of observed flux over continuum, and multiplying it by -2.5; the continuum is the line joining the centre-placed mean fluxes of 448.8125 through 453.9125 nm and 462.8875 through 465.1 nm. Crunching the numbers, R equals -0.08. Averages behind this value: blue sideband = 12.7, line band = 15.3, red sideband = 15.4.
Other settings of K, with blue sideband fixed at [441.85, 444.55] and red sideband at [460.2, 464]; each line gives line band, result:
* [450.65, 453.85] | 0.097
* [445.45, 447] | 0.237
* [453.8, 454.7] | -0.103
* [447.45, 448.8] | -0.109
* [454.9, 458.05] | -0.281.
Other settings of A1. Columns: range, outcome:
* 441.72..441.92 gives 11.4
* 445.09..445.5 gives 7.43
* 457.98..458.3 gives 12.4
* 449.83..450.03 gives 13.2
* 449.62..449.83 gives 11.5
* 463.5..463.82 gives 15.7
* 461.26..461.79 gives 15.8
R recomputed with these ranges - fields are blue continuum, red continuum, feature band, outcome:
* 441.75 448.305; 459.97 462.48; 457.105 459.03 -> 0.02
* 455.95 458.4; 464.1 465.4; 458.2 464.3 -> -0.01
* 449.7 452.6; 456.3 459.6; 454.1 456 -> -0.08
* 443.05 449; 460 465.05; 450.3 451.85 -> -0.16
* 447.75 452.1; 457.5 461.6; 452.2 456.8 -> 0.04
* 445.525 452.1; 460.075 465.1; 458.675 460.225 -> 0.00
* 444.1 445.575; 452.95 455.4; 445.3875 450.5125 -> -0.07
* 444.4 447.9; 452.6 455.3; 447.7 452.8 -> -0.12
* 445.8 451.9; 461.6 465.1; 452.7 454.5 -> 0.14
